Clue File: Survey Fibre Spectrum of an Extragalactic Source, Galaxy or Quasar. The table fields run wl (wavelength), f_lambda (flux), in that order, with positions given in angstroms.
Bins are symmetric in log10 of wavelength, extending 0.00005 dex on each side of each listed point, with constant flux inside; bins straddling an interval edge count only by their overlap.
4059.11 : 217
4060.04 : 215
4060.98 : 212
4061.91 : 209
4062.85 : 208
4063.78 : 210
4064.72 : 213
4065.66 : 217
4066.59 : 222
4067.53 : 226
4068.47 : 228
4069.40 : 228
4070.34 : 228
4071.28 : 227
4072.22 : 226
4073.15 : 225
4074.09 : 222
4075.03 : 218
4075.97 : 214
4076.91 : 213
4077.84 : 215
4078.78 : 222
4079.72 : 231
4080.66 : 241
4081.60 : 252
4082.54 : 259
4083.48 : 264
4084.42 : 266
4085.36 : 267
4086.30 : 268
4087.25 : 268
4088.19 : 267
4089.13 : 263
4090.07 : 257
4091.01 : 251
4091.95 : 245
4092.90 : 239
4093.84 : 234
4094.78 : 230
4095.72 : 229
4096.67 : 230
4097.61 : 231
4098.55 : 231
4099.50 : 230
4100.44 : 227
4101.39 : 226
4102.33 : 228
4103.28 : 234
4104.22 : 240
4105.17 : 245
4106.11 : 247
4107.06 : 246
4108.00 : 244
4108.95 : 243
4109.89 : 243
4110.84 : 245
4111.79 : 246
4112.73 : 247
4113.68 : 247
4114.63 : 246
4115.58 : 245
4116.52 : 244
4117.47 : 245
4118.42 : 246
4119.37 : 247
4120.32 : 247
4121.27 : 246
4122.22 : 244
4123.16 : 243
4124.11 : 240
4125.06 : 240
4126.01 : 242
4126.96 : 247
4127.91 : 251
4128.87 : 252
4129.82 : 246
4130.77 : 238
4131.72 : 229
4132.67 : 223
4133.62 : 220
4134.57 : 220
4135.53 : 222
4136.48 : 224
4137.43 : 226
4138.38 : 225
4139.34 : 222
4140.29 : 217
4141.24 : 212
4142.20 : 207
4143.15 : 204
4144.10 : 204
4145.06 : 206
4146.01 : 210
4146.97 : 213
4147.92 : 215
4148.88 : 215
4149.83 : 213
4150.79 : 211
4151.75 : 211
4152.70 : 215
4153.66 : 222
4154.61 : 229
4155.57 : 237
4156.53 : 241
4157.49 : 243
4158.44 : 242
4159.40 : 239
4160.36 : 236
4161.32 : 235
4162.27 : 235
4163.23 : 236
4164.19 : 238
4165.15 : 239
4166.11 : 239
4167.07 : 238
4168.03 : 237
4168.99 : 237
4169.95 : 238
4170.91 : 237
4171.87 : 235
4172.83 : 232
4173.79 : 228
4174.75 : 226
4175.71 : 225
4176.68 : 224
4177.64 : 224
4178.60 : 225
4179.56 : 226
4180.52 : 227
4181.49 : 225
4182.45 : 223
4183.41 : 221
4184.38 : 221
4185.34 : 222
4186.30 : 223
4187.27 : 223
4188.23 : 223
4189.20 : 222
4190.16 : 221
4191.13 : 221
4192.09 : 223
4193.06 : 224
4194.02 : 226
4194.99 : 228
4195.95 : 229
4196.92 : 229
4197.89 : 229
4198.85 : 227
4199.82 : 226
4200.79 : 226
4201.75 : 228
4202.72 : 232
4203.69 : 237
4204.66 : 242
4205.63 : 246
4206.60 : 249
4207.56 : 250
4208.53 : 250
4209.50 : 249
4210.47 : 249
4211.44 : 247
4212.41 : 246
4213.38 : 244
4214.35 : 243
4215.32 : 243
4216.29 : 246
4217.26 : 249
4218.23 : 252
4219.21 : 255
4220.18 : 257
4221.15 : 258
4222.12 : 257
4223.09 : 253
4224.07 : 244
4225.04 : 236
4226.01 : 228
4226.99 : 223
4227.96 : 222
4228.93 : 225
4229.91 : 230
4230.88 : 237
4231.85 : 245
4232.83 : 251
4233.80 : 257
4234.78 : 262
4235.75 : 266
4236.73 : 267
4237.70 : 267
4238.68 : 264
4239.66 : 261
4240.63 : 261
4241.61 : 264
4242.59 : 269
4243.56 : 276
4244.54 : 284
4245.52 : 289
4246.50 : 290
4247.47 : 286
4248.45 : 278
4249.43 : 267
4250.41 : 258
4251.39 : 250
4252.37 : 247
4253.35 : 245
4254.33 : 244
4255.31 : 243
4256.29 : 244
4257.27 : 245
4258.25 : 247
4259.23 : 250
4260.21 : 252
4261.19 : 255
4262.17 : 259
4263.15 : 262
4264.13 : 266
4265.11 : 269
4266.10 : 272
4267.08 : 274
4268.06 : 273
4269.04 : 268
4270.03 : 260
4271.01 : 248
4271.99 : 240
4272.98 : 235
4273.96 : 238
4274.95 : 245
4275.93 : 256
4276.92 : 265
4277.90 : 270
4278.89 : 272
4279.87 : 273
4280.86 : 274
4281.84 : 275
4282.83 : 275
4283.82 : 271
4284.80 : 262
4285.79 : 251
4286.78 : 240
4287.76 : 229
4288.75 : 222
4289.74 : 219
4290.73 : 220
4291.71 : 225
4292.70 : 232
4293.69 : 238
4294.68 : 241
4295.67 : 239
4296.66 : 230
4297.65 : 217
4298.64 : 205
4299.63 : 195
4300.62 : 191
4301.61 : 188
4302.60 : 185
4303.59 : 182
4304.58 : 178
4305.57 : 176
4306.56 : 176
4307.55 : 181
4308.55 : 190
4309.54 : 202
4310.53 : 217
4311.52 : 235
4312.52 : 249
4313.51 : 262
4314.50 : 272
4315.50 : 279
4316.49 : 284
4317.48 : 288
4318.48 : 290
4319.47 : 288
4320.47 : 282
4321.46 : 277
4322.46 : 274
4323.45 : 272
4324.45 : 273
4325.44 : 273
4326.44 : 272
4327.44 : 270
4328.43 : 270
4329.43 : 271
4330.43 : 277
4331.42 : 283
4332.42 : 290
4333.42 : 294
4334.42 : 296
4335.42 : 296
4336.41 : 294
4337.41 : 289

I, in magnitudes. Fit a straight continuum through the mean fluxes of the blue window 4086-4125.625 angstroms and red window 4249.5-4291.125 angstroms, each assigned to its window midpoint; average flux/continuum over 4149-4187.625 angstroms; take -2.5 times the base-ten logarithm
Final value 0.08 mag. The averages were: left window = 243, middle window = 229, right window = 254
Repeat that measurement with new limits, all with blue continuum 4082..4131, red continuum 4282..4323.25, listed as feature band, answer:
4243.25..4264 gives -0.10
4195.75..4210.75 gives 0.01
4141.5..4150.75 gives 0.16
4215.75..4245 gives -0.06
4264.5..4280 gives -0.11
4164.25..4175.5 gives 0.03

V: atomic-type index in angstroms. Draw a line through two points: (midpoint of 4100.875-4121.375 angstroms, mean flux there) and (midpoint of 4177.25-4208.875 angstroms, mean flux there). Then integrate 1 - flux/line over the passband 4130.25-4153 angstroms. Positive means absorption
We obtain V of 2.0 angstroms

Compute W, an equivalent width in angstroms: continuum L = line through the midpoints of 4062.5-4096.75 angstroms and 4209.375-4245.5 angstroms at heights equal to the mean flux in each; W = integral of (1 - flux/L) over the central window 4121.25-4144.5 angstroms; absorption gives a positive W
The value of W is 1.16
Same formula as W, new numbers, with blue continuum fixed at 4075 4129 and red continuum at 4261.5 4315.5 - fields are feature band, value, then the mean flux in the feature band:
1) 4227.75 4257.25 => -2.5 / 258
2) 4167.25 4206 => 2.0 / 228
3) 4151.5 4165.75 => 0.4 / 234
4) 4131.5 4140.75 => 0.7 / 223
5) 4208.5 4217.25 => -0.3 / 246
